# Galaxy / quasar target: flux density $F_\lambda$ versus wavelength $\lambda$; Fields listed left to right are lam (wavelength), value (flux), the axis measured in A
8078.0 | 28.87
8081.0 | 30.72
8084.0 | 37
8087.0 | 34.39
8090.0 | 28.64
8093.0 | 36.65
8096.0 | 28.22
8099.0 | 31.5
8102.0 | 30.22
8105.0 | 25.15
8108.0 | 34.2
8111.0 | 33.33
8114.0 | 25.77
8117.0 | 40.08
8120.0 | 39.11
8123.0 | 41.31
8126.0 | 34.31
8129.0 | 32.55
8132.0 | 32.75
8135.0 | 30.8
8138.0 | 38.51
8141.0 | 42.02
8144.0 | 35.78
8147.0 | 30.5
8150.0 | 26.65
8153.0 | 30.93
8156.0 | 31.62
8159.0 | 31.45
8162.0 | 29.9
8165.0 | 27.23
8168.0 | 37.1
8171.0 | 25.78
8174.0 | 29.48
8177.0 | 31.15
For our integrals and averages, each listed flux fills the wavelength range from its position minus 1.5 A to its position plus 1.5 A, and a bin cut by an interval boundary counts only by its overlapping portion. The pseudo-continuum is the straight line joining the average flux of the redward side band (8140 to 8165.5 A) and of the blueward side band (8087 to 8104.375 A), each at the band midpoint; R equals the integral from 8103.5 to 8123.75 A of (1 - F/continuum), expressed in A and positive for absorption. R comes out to -1.7 A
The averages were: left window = 31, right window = 31.8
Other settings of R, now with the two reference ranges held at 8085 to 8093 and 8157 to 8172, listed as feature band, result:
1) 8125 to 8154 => -2.1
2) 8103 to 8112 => 0.4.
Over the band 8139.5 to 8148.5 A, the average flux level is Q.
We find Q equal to 36.1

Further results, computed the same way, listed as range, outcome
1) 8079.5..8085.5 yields 33.9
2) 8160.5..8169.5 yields 31.4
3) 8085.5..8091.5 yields 31.5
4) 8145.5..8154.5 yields 29.4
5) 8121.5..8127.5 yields 37.8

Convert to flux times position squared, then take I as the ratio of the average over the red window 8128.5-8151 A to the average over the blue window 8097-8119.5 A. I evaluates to 1.08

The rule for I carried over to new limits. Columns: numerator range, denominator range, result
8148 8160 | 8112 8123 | 0.85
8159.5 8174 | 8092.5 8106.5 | 1.02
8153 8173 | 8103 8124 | 0.91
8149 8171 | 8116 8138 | 0.85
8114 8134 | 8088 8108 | 1.18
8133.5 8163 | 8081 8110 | 1.05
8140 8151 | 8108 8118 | 1.03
